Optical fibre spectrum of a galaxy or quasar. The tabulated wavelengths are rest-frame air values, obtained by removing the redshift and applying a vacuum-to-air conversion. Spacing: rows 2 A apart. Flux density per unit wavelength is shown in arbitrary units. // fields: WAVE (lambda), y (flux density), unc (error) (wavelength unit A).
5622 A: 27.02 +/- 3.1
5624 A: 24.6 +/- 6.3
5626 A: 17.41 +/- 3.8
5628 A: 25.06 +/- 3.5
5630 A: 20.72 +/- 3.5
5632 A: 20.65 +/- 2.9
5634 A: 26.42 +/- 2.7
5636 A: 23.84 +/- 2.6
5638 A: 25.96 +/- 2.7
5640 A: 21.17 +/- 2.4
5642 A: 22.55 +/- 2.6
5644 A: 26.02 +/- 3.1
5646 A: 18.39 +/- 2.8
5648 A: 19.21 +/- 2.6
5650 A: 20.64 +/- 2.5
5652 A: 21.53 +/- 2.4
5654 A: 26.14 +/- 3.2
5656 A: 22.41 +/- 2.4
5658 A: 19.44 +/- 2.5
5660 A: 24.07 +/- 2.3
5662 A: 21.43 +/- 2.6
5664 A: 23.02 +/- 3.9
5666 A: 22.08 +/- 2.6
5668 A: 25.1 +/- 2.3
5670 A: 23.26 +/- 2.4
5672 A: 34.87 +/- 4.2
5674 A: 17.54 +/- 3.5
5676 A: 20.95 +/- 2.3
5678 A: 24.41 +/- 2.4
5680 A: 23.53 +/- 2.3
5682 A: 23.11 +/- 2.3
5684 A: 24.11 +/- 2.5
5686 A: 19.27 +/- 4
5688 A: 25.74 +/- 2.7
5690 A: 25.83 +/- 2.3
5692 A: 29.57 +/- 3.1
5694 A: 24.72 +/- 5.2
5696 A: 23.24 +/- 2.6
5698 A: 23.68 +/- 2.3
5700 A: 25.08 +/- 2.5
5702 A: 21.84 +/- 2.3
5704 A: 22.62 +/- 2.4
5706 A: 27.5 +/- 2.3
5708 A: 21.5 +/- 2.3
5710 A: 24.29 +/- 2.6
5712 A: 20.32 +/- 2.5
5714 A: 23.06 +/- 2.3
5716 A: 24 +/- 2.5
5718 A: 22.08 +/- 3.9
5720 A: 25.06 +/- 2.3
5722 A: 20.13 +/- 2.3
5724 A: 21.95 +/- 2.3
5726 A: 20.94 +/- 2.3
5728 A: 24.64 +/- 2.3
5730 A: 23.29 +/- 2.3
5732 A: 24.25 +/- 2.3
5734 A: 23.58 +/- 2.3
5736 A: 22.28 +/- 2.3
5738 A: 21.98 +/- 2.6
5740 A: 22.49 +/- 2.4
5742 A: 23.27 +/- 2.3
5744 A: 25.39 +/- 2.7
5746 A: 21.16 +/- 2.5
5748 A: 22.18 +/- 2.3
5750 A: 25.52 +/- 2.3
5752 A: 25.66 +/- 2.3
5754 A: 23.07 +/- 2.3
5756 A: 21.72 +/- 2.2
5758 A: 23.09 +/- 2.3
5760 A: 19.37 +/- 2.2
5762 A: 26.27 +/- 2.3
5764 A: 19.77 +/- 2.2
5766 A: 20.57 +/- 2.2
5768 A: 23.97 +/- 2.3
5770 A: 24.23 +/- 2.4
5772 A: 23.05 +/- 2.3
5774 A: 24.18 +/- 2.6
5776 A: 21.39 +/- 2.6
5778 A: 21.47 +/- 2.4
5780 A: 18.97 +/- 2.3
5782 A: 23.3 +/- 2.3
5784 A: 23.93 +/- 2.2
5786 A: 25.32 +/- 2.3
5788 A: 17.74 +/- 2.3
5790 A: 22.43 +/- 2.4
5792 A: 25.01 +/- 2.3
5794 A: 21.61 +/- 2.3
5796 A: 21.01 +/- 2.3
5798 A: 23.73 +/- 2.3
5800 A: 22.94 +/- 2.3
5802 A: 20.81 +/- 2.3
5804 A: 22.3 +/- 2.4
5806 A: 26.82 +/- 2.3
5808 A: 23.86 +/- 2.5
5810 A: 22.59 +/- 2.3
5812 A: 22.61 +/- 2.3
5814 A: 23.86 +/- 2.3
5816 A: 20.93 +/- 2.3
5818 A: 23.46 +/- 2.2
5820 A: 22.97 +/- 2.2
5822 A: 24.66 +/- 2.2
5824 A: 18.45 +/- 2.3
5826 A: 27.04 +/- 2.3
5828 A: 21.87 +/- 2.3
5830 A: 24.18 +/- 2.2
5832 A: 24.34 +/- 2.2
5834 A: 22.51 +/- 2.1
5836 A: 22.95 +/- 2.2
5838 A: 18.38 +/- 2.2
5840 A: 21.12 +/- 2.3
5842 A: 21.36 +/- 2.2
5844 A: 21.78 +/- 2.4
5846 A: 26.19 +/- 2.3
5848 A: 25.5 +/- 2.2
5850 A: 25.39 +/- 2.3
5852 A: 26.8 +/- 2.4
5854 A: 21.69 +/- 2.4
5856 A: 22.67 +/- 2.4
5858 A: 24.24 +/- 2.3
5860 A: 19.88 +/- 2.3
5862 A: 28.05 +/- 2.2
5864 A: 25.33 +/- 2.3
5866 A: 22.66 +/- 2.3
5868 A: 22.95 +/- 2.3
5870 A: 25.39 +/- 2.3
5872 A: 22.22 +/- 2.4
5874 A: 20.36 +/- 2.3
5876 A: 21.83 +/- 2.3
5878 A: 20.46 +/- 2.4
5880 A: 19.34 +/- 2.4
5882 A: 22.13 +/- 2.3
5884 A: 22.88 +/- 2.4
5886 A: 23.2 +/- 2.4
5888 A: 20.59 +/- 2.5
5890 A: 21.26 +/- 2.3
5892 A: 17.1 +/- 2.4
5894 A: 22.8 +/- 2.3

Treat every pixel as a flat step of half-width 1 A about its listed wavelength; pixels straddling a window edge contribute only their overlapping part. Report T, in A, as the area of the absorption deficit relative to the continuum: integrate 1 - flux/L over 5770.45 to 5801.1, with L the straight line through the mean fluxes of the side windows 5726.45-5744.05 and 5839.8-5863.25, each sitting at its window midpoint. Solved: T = 1.4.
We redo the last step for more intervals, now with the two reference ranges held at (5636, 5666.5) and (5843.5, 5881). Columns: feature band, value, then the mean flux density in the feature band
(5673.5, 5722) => -1.95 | 23.5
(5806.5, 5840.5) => 0.53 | 22.8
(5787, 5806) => 0.66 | 22.2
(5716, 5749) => -0.17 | 22.8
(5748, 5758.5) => -0.41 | 23.7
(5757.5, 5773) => 0.23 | 22.5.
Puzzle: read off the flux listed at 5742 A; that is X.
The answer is 23.27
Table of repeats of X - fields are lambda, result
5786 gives 25.32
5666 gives 22.08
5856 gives 22.67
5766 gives 20.57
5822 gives 24.66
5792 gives 25.01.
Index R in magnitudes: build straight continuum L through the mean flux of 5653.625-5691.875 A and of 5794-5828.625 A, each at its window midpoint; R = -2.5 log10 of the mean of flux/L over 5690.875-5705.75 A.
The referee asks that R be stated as -0.05 mag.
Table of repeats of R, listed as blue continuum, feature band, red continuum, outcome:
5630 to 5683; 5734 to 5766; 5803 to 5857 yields 0.01 mag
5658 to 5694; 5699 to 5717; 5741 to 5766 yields 0.01 mag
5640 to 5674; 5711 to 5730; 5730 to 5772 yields 0.02 mag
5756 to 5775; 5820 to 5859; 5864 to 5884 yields -0.04 mag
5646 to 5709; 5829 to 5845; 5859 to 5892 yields 0.02 mag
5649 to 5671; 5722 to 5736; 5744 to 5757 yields 0.02 mag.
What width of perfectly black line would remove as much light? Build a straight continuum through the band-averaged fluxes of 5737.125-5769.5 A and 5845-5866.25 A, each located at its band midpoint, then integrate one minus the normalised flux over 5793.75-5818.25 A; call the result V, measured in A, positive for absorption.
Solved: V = 0.9 A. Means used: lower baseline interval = 22.9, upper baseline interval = 24.5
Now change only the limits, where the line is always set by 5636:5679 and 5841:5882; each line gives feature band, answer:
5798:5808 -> -0.1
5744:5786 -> 0.5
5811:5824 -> 0.2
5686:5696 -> -1.1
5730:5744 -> -0.1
